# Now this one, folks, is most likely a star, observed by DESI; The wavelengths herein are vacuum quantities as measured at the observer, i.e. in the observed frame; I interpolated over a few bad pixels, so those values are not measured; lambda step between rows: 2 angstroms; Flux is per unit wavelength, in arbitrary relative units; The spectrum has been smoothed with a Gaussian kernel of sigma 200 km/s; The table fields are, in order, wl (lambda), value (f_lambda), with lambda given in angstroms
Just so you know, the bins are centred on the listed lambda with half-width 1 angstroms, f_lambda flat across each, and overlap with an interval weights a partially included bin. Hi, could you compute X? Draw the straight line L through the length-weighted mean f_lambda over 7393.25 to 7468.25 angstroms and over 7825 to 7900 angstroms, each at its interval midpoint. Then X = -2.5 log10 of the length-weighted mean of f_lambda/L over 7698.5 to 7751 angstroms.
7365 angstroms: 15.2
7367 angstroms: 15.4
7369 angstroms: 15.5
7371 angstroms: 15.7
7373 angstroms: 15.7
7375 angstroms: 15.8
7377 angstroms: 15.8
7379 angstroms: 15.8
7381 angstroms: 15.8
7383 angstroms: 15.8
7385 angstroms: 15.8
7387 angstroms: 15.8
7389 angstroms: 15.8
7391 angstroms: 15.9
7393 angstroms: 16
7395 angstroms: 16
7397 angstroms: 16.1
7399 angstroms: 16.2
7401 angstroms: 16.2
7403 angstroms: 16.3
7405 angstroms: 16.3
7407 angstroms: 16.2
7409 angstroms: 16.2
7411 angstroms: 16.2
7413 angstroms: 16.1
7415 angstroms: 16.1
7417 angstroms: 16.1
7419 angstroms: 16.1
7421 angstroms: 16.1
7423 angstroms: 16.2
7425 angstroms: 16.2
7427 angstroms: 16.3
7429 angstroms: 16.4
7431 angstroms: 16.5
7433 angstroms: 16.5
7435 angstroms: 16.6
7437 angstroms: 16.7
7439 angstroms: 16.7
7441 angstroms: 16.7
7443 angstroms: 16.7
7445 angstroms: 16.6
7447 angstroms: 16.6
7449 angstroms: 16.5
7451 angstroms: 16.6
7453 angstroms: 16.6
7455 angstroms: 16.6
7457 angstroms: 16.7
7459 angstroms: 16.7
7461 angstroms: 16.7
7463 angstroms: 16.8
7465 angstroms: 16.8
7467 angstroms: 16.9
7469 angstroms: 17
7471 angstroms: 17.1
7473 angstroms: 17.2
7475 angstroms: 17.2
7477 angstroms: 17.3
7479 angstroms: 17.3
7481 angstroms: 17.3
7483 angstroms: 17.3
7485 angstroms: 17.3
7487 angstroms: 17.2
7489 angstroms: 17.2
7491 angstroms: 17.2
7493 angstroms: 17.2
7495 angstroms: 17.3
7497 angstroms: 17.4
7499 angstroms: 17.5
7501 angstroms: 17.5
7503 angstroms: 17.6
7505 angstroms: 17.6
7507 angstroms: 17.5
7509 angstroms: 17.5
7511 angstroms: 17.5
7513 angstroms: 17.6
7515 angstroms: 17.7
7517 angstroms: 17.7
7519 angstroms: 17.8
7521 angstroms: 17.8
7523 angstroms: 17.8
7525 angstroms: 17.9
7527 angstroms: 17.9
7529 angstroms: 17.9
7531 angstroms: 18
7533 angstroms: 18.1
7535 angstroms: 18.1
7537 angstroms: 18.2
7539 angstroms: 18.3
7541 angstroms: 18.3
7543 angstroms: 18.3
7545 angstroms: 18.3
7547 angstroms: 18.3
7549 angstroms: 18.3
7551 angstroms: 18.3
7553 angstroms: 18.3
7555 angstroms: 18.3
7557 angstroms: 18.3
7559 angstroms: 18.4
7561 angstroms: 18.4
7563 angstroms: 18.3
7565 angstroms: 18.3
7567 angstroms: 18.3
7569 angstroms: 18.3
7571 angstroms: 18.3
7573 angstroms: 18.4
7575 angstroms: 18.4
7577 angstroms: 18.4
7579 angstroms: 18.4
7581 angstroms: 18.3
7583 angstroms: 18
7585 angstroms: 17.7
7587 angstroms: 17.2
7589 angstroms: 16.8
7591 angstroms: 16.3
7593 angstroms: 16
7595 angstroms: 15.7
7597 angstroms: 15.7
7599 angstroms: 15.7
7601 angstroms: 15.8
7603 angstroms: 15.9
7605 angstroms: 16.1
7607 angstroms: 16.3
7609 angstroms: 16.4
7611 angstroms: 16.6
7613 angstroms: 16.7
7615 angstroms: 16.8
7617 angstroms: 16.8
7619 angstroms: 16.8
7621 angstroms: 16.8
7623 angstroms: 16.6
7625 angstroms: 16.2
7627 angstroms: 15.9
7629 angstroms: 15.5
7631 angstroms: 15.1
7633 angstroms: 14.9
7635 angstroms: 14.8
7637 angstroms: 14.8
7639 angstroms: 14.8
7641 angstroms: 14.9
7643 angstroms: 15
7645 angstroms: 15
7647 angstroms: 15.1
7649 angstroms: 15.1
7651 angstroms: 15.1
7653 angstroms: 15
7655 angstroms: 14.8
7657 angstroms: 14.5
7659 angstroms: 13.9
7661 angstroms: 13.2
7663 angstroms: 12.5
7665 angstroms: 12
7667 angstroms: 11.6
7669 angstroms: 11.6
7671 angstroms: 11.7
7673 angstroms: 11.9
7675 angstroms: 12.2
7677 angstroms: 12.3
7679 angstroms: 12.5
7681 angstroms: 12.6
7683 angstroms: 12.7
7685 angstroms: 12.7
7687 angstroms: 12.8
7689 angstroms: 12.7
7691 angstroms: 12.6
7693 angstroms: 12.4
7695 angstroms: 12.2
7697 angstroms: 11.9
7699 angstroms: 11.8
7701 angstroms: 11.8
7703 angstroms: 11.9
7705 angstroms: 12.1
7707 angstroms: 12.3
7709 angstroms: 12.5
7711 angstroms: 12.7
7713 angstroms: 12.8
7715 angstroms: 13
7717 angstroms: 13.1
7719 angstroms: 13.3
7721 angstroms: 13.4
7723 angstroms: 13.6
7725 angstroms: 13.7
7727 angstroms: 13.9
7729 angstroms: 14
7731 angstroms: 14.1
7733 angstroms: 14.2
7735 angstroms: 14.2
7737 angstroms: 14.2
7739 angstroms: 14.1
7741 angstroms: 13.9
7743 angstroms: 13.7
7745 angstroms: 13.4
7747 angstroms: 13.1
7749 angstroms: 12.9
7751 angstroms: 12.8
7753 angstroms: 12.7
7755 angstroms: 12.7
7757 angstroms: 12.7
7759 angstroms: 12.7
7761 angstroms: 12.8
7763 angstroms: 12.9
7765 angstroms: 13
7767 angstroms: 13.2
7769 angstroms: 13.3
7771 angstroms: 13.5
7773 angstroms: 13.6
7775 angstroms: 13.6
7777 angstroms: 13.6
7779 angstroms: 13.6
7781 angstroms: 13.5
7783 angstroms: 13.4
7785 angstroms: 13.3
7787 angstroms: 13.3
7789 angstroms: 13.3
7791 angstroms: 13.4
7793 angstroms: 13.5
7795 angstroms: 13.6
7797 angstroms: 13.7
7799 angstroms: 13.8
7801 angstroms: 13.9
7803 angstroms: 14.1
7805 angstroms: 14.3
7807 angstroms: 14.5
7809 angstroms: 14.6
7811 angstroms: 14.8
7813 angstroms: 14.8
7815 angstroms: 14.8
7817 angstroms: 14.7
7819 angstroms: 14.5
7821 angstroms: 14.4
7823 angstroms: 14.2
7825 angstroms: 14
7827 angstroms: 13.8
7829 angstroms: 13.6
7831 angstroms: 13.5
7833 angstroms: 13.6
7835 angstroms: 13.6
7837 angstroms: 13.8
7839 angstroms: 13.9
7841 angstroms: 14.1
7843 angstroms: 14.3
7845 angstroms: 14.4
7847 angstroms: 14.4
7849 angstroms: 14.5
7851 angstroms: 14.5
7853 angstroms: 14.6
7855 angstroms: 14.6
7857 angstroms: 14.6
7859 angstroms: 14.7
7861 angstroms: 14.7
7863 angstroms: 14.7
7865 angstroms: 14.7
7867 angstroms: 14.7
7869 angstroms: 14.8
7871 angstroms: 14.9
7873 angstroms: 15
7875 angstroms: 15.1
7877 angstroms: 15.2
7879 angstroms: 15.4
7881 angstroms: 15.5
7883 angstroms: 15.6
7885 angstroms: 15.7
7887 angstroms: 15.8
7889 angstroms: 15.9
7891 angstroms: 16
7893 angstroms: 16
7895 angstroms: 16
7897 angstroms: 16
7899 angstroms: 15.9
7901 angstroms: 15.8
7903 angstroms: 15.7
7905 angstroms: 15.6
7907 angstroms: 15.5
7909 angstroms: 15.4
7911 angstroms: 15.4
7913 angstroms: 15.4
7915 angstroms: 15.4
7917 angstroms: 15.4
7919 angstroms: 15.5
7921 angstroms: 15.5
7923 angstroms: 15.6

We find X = 0.160 mag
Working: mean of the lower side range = 16.4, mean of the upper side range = 14.8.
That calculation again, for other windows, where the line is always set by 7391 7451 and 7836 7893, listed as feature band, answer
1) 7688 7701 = 0.25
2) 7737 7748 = 0.12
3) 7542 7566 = -0.15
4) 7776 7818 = 0.09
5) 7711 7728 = 0.15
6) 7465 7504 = -0.07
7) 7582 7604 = -0.05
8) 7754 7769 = 0.18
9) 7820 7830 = 0.08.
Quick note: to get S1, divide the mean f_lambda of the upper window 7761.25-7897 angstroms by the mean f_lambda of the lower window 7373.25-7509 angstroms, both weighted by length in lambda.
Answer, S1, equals 0.86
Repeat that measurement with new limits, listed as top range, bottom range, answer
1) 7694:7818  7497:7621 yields 0.76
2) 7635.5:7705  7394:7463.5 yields 0.80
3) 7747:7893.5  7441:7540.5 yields 0.82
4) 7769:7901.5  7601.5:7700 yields 1.01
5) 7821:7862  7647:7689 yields 1.08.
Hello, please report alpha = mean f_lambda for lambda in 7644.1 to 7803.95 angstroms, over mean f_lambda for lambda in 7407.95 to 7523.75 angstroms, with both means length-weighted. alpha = 0.78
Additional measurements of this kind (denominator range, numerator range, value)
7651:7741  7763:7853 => 1.07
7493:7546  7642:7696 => 0.74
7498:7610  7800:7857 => 0.81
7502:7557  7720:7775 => 0.75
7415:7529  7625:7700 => 0.80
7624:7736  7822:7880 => 1.07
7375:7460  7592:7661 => 0.96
